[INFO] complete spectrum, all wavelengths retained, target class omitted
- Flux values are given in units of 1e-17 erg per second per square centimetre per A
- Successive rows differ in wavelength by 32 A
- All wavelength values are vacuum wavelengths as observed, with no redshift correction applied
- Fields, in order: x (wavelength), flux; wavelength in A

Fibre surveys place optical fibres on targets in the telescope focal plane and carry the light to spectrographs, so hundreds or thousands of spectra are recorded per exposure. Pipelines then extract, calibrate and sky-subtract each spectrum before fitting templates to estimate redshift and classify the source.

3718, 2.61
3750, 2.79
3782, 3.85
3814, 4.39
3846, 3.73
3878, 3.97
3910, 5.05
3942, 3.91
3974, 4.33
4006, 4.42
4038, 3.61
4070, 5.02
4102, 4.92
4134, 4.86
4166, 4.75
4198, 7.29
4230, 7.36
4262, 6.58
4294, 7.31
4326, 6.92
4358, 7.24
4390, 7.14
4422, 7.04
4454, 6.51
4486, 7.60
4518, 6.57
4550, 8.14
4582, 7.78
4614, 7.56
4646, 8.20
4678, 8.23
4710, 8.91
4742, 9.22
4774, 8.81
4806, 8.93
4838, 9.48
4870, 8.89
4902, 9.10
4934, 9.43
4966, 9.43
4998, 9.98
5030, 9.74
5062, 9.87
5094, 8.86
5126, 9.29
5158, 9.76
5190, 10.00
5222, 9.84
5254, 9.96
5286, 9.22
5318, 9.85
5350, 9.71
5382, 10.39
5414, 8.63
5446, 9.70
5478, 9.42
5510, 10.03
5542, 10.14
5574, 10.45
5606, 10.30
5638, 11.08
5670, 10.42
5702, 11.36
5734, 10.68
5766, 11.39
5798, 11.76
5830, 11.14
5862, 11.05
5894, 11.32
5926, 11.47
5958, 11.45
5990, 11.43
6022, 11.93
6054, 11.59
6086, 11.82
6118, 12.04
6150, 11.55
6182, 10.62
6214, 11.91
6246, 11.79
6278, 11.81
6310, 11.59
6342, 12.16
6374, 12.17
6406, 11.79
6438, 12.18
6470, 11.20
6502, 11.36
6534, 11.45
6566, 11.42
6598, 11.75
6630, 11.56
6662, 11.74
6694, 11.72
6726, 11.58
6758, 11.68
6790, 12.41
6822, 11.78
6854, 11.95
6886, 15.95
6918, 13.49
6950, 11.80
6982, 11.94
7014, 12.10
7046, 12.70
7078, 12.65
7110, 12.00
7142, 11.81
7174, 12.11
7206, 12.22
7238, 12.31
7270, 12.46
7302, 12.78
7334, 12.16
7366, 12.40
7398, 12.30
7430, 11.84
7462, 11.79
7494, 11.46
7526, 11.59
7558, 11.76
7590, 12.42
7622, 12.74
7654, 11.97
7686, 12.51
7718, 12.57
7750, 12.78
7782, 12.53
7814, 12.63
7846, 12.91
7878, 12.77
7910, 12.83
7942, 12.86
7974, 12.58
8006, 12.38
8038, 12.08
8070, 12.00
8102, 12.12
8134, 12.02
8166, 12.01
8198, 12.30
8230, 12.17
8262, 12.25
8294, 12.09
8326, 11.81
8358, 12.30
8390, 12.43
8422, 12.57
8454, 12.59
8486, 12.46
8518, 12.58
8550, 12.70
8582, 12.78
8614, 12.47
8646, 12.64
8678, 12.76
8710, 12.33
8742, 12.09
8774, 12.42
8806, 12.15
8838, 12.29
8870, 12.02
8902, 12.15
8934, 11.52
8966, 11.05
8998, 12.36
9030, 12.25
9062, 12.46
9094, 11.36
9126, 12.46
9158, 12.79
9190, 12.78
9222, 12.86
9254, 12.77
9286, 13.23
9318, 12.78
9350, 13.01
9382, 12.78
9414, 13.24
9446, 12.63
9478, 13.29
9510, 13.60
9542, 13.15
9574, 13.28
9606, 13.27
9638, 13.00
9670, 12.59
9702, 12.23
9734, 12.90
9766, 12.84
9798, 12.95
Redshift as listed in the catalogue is 0.05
